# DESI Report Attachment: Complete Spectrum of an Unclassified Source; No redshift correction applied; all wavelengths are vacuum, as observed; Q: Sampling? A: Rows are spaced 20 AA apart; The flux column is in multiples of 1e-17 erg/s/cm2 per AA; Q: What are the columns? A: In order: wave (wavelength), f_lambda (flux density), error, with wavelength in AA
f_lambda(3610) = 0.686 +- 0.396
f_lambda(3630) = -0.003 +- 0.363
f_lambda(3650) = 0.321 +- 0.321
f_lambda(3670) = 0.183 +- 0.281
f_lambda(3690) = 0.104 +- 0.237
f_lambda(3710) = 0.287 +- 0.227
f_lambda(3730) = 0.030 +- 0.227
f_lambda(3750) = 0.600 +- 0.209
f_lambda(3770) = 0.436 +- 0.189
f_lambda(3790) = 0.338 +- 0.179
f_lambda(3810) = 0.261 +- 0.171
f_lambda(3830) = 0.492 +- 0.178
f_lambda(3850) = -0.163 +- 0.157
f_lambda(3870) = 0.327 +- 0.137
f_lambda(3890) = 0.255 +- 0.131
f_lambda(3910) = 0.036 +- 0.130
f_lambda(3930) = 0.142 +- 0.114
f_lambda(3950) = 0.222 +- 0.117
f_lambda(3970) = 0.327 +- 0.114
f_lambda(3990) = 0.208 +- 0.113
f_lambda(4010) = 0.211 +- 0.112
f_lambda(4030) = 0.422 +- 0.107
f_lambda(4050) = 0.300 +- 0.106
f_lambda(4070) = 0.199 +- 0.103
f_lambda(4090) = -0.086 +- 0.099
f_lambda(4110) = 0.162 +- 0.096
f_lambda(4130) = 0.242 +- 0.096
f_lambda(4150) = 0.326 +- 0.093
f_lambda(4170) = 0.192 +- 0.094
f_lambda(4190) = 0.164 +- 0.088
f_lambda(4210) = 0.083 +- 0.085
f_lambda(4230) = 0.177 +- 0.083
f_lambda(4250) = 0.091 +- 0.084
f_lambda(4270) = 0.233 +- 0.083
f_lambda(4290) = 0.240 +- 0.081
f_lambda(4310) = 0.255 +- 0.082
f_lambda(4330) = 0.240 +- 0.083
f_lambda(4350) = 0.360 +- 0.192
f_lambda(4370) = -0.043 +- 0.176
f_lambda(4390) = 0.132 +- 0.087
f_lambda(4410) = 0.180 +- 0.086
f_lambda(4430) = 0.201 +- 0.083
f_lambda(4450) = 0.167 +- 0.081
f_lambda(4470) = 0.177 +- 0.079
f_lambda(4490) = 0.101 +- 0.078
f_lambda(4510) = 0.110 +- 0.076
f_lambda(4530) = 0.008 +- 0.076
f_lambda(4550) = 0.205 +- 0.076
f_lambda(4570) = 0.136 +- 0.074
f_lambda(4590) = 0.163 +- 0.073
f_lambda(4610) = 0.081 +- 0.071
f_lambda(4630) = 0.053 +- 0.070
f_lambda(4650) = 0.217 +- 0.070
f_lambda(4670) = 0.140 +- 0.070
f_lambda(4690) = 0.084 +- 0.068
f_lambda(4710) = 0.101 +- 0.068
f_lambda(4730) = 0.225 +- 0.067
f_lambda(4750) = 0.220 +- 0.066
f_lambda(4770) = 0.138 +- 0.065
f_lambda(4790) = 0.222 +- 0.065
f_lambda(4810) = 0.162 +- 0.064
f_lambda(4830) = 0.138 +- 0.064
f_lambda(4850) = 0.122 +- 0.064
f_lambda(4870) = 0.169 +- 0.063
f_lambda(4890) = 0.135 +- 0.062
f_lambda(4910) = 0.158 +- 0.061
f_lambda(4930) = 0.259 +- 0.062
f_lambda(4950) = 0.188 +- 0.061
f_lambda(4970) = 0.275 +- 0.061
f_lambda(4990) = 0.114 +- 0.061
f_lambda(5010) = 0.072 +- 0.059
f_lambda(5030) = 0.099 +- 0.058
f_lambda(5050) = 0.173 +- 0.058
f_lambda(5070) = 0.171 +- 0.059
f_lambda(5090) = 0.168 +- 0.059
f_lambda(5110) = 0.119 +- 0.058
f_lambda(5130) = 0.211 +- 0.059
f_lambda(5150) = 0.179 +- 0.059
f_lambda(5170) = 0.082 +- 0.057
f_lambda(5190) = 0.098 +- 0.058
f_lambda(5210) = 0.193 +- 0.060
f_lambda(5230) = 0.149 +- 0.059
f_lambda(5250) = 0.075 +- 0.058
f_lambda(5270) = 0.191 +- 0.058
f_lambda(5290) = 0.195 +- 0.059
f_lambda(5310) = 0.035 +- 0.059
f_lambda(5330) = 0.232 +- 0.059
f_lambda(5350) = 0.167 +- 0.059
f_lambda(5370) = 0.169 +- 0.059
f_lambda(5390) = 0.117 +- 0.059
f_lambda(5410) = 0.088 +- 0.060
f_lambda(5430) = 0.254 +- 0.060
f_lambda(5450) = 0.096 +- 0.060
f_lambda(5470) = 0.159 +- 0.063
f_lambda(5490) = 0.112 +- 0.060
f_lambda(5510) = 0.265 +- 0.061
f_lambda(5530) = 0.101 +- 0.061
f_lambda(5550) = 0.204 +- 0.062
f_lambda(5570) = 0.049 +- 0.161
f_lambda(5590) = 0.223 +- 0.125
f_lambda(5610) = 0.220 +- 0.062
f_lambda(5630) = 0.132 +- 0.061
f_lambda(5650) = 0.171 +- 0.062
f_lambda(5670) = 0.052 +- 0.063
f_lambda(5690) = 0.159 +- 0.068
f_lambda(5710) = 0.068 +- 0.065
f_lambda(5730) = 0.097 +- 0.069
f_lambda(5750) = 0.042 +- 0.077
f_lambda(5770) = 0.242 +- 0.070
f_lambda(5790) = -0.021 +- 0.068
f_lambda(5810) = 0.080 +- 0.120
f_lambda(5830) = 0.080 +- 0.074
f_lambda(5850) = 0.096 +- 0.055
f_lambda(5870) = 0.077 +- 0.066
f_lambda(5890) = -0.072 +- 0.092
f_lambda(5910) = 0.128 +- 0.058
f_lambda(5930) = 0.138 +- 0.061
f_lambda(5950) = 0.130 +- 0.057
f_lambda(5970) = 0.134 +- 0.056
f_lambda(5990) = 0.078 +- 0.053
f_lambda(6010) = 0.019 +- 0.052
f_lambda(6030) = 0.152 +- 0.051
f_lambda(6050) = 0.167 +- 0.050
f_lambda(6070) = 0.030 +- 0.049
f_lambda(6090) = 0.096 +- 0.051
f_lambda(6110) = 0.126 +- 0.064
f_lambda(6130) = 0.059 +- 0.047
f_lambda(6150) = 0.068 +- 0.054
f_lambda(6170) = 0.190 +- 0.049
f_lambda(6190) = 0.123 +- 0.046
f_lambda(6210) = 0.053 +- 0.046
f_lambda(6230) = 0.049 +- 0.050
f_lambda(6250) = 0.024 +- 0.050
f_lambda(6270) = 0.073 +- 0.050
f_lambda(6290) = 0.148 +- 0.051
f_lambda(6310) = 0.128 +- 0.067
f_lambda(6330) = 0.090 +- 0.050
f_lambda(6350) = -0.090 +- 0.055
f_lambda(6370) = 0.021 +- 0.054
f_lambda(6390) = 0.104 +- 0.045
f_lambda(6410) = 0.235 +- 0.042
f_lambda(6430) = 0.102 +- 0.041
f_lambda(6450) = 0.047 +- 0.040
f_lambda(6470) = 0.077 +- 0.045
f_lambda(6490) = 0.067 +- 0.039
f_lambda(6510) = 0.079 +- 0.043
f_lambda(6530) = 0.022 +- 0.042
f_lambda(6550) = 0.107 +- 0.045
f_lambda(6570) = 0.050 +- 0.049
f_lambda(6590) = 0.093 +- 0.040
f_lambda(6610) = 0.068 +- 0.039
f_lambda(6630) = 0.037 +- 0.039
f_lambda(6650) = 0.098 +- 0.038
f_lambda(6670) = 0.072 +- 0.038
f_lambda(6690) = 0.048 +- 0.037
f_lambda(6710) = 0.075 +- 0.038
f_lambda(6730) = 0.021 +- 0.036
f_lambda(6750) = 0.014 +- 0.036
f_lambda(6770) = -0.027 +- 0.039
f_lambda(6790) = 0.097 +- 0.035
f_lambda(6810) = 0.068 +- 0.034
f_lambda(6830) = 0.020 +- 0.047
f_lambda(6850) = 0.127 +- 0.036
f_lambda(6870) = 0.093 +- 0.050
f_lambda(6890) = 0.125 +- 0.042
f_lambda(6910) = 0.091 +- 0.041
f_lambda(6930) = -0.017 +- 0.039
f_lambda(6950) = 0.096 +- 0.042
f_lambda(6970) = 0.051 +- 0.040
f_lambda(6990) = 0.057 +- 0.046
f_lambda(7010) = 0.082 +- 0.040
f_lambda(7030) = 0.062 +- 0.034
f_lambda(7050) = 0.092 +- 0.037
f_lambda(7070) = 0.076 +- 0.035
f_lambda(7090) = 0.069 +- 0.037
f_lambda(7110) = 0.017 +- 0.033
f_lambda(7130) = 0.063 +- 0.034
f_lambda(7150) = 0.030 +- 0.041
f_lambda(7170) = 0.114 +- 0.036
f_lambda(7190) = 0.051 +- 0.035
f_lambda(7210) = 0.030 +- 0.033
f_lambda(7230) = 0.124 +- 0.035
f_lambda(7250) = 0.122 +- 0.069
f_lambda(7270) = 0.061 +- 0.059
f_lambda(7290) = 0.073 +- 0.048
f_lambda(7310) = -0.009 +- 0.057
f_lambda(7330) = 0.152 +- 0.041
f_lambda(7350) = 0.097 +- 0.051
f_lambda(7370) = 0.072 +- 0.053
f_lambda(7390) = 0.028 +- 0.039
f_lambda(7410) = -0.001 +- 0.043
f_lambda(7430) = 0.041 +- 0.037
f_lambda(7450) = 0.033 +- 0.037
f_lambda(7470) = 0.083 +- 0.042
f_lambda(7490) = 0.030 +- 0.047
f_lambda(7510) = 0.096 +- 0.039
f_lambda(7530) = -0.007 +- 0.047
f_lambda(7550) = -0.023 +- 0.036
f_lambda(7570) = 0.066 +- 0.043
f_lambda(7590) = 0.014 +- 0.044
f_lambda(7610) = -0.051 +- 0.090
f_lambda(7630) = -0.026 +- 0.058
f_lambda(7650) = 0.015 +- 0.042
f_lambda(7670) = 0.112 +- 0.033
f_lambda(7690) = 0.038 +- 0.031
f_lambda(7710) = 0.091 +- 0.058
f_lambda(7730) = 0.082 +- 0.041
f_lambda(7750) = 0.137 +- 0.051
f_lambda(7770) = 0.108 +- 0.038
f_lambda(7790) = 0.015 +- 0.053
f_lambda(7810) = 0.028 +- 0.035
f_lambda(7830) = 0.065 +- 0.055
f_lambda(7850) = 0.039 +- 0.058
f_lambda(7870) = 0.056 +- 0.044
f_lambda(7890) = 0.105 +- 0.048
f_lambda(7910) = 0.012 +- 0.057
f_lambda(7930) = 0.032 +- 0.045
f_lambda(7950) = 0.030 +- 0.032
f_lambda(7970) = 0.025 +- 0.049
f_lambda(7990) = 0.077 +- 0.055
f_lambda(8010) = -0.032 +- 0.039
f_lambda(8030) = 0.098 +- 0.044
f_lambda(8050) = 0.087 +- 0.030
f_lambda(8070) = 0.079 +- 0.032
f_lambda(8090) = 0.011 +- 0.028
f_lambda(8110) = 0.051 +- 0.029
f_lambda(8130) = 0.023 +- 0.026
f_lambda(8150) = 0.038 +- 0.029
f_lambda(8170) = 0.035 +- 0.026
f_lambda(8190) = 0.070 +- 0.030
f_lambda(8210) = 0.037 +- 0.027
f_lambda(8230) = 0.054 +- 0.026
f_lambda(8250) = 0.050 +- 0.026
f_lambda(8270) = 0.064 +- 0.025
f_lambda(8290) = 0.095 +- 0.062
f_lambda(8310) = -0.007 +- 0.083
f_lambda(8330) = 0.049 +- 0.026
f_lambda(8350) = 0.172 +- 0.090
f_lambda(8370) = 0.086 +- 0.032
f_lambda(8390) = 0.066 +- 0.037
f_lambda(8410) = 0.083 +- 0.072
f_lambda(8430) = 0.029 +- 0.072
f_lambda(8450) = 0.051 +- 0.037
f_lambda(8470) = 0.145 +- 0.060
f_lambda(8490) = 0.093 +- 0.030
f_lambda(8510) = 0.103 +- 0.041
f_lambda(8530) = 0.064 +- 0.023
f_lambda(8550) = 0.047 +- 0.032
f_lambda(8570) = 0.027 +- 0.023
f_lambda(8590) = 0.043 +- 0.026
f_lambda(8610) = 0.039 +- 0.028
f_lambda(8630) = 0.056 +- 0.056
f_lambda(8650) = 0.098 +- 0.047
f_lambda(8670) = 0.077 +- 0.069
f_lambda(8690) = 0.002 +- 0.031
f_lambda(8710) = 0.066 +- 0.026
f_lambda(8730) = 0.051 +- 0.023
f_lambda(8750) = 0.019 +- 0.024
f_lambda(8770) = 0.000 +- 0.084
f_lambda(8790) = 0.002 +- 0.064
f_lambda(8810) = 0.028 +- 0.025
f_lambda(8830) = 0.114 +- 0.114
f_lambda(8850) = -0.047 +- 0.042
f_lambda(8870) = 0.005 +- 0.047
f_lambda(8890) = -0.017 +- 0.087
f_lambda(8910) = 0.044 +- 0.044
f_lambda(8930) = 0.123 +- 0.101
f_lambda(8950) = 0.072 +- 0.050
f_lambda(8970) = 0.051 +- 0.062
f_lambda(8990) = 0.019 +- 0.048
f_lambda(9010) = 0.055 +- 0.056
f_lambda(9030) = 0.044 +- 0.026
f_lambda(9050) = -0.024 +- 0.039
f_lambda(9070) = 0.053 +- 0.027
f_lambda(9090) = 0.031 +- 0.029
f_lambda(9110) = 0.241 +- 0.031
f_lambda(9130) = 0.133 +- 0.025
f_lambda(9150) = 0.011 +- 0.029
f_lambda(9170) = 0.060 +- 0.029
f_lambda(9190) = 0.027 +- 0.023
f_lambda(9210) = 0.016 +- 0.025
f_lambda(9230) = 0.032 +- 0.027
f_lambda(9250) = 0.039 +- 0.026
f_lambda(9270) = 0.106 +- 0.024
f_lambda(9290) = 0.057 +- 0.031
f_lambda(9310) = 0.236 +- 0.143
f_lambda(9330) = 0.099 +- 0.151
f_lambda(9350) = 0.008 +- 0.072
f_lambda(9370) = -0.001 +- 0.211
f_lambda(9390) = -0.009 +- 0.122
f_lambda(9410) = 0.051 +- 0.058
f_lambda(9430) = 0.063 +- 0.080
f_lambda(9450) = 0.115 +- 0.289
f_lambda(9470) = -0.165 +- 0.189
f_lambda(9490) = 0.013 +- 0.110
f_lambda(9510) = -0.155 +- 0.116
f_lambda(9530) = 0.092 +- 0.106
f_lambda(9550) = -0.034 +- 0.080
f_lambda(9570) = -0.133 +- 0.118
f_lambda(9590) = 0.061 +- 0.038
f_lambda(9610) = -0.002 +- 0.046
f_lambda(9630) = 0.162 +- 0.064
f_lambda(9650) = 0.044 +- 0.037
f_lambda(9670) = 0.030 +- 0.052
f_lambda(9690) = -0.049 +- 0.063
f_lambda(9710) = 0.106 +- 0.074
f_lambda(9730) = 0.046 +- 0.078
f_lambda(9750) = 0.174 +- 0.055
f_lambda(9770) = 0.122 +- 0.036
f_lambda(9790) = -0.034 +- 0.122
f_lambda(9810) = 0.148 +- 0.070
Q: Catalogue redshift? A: 1.44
